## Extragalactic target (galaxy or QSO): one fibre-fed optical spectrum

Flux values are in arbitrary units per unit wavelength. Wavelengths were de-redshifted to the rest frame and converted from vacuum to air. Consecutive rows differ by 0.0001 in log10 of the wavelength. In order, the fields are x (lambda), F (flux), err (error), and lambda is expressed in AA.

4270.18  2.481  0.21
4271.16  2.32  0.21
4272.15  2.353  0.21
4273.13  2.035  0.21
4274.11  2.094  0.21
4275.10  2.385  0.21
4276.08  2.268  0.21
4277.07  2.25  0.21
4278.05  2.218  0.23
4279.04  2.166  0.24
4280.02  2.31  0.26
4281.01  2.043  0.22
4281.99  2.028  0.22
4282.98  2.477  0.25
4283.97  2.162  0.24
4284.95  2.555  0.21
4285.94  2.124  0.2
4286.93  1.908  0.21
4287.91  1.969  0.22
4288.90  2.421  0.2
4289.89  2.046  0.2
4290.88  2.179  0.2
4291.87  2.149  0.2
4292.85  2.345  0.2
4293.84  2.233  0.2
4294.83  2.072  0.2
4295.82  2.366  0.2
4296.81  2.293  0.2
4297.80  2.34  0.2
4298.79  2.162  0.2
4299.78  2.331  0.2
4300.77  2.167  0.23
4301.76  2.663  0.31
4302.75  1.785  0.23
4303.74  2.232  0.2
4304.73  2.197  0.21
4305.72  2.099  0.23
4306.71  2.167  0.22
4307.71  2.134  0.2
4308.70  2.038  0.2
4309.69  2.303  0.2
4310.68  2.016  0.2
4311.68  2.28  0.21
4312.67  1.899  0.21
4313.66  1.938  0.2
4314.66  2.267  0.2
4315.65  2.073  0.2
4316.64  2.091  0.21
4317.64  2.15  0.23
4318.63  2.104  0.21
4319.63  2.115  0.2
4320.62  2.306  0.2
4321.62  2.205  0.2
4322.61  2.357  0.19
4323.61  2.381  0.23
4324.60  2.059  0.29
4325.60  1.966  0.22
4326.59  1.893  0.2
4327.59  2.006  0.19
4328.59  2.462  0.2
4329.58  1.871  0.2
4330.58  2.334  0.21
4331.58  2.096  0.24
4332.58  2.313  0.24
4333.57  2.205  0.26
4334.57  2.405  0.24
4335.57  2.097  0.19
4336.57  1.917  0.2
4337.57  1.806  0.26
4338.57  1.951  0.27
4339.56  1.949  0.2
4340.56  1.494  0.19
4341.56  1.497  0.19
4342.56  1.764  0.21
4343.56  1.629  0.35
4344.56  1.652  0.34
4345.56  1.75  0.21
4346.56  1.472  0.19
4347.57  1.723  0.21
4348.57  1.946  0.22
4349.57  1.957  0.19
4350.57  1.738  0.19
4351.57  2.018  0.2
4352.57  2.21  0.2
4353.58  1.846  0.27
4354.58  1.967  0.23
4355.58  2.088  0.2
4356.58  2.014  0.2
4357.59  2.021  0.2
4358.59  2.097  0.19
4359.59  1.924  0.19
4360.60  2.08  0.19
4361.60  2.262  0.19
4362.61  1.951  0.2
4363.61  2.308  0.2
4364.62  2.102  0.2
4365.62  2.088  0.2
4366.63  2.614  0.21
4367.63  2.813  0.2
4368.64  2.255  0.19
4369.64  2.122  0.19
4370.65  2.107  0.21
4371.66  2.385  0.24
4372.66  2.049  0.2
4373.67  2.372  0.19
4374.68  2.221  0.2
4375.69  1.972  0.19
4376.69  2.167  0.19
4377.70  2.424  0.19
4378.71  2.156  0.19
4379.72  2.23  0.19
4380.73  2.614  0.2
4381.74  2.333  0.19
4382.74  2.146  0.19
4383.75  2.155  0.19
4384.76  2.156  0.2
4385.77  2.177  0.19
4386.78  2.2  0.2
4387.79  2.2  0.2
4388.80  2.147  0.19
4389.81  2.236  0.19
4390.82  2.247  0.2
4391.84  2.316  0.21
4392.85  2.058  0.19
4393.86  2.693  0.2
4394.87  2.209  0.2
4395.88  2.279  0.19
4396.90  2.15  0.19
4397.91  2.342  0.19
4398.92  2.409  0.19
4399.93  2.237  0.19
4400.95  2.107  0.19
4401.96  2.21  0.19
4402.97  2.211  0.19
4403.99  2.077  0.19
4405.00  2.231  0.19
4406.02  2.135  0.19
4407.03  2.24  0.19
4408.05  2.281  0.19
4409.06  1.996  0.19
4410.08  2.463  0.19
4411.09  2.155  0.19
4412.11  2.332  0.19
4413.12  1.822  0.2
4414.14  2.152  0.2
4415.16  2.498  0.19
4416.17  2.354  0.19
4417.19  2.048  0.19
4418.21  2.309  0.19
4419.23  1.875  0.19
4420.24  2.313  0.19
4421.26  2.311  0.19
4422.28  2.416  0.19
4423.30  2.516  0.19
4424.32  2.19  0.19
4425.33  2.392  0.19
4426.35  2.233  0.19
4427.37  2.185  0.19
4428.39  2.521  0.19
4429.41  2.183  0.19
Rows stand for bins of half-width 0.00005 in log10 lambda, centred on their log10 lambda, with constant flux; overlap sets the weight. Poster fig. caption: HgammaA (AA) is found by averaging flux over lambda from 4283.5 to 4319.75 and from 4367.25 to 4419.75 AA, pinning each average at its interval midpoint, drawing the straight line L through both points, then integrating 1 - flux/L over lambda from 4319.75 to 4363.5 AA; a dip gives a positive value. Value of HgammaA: 4.0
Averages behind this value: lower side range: 2.17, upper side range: 2.23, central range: 2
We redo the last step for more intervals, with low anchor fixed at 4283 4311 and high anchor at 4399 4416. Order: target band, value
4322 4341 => 1.0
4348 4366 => 1.4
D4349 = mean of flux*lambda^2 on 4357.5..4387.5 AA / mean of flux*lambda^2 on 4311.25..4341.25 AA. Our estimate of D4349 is 1.1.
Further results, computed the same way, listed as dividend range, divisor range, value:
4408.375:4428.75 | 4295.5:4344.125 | 1.12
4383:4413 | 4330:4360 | 1.18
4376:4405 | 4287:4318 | 1.08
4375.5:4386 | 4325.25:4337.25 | 1.08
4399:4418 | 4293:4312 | 1.05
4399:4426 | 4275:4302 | 1.06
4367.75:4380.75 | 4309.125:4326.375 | 1.07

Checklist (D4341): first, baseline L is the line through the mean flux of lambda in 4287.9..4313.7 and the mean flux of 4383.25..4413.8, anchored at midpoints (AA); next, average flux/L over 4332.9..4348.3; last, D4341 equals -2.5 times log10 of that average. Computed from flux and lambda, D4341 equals 0.20 mag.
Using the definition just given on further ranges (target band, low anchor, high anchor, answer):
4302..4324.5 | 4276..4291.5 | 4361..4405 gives 0.03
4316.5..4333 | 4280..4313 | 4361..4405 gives 0.02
